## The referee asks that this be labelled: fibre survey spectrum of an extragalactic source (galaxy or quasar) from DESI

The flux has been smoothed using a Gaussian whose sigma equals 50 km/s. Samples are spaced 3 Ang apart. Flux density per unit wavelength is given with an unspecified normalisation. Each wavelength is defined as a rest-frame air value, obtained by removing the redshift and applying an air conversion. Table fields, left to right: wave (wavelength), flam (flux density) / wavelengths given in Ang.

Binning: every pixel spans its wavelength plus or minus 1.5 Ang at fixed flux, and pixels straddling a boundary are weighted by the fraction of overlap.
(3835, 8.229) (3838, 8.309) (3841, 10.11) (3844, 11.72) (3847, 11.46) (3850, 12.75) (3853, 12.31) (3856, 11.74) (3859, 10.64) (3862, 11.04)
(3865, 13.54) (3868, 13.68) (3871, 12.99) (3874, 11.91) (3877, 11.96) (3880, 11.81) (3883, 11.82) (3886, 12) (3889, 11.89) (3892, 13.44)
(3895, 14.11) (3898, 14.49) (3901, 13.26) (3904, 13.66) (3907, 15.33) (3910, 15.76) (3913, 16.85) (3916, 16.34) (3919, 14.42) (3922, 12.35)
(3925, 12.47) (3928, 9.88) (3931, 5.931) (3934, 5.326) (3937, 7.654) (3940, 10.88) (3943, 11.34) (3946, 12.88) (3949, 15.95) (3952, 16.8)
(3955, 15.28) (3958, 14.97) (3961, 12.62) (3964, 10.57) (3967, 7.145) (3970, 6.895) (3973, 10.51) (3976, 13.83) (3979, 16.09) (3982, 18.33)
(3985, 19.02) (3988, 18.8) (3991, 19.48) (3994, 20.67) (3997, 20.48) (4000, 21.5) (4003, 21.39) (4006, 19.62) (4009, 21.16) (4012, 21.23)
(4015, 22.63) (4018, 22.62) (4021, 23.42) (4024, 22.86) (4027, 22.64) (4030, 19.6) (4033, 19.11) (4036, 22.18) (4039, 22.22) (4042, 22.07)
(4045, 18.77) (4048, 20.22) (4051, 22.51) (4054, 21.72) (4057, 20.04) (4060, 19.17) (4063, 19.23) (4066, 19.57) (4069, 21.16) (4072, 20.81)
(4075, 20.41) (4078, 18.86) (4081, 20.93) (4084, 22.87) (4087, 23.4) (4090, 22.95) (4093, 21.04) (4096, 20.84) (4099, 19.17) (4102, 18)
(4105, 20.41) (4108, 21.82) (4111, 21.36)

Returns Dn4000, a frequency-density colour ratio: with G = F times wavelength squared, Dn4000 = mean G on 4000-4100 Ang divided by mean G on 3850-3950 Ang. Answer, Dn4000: 1.8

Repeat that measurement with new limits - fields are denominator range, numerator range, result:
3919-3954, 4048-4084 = 1.94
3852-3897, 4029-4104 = 1.84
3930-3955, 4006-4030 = 2.04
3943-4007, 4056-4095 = 1.39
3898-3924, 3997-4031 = 1.55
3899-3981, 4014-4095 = 1.80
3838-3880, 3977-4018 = 1.82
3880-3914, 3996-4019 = 1.64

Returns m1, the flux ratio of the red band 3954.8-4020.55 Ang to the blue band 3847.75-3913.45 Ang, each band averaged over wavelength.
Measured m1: 1.32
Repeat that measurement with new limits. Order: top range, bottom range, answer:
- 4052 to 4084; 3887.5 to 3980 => 1.62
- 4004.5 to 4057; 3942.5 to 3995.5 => 1.47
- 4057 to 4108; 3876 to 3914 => 1.52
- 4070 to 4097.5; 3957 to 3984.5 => 1.70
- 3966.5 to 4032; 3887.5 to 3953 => 1.48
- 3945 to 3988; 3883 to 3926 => 0.99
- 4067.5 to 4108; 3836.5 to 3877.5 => 1.78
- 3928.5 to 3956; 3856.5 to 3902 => 0.89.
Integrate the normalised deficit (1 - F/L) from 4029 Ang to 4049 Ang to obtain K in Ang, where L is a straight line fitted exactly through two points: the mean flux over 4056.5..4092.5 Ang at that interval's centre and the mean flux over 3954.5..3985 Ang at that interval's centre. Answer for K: -2.8 Ang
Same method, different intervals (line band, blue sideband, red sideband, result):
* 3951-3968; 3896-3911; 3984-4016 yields 4.7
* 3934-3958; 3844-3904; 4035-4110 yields 4.5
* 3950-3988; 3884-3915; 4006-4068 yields 8.4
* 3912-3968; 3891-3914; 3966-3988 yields 8.0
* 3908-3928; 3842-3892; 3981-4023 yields 1.3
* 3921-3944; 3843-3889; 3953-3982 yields 5.5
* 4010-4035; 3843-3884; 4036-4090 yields -3.5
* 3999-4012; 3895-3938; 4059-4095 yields -2.9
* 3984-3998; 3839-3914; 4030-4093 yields -1.5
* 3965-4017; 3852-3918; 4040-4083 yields 0.4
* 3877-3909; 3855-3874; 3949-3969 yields -1.8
